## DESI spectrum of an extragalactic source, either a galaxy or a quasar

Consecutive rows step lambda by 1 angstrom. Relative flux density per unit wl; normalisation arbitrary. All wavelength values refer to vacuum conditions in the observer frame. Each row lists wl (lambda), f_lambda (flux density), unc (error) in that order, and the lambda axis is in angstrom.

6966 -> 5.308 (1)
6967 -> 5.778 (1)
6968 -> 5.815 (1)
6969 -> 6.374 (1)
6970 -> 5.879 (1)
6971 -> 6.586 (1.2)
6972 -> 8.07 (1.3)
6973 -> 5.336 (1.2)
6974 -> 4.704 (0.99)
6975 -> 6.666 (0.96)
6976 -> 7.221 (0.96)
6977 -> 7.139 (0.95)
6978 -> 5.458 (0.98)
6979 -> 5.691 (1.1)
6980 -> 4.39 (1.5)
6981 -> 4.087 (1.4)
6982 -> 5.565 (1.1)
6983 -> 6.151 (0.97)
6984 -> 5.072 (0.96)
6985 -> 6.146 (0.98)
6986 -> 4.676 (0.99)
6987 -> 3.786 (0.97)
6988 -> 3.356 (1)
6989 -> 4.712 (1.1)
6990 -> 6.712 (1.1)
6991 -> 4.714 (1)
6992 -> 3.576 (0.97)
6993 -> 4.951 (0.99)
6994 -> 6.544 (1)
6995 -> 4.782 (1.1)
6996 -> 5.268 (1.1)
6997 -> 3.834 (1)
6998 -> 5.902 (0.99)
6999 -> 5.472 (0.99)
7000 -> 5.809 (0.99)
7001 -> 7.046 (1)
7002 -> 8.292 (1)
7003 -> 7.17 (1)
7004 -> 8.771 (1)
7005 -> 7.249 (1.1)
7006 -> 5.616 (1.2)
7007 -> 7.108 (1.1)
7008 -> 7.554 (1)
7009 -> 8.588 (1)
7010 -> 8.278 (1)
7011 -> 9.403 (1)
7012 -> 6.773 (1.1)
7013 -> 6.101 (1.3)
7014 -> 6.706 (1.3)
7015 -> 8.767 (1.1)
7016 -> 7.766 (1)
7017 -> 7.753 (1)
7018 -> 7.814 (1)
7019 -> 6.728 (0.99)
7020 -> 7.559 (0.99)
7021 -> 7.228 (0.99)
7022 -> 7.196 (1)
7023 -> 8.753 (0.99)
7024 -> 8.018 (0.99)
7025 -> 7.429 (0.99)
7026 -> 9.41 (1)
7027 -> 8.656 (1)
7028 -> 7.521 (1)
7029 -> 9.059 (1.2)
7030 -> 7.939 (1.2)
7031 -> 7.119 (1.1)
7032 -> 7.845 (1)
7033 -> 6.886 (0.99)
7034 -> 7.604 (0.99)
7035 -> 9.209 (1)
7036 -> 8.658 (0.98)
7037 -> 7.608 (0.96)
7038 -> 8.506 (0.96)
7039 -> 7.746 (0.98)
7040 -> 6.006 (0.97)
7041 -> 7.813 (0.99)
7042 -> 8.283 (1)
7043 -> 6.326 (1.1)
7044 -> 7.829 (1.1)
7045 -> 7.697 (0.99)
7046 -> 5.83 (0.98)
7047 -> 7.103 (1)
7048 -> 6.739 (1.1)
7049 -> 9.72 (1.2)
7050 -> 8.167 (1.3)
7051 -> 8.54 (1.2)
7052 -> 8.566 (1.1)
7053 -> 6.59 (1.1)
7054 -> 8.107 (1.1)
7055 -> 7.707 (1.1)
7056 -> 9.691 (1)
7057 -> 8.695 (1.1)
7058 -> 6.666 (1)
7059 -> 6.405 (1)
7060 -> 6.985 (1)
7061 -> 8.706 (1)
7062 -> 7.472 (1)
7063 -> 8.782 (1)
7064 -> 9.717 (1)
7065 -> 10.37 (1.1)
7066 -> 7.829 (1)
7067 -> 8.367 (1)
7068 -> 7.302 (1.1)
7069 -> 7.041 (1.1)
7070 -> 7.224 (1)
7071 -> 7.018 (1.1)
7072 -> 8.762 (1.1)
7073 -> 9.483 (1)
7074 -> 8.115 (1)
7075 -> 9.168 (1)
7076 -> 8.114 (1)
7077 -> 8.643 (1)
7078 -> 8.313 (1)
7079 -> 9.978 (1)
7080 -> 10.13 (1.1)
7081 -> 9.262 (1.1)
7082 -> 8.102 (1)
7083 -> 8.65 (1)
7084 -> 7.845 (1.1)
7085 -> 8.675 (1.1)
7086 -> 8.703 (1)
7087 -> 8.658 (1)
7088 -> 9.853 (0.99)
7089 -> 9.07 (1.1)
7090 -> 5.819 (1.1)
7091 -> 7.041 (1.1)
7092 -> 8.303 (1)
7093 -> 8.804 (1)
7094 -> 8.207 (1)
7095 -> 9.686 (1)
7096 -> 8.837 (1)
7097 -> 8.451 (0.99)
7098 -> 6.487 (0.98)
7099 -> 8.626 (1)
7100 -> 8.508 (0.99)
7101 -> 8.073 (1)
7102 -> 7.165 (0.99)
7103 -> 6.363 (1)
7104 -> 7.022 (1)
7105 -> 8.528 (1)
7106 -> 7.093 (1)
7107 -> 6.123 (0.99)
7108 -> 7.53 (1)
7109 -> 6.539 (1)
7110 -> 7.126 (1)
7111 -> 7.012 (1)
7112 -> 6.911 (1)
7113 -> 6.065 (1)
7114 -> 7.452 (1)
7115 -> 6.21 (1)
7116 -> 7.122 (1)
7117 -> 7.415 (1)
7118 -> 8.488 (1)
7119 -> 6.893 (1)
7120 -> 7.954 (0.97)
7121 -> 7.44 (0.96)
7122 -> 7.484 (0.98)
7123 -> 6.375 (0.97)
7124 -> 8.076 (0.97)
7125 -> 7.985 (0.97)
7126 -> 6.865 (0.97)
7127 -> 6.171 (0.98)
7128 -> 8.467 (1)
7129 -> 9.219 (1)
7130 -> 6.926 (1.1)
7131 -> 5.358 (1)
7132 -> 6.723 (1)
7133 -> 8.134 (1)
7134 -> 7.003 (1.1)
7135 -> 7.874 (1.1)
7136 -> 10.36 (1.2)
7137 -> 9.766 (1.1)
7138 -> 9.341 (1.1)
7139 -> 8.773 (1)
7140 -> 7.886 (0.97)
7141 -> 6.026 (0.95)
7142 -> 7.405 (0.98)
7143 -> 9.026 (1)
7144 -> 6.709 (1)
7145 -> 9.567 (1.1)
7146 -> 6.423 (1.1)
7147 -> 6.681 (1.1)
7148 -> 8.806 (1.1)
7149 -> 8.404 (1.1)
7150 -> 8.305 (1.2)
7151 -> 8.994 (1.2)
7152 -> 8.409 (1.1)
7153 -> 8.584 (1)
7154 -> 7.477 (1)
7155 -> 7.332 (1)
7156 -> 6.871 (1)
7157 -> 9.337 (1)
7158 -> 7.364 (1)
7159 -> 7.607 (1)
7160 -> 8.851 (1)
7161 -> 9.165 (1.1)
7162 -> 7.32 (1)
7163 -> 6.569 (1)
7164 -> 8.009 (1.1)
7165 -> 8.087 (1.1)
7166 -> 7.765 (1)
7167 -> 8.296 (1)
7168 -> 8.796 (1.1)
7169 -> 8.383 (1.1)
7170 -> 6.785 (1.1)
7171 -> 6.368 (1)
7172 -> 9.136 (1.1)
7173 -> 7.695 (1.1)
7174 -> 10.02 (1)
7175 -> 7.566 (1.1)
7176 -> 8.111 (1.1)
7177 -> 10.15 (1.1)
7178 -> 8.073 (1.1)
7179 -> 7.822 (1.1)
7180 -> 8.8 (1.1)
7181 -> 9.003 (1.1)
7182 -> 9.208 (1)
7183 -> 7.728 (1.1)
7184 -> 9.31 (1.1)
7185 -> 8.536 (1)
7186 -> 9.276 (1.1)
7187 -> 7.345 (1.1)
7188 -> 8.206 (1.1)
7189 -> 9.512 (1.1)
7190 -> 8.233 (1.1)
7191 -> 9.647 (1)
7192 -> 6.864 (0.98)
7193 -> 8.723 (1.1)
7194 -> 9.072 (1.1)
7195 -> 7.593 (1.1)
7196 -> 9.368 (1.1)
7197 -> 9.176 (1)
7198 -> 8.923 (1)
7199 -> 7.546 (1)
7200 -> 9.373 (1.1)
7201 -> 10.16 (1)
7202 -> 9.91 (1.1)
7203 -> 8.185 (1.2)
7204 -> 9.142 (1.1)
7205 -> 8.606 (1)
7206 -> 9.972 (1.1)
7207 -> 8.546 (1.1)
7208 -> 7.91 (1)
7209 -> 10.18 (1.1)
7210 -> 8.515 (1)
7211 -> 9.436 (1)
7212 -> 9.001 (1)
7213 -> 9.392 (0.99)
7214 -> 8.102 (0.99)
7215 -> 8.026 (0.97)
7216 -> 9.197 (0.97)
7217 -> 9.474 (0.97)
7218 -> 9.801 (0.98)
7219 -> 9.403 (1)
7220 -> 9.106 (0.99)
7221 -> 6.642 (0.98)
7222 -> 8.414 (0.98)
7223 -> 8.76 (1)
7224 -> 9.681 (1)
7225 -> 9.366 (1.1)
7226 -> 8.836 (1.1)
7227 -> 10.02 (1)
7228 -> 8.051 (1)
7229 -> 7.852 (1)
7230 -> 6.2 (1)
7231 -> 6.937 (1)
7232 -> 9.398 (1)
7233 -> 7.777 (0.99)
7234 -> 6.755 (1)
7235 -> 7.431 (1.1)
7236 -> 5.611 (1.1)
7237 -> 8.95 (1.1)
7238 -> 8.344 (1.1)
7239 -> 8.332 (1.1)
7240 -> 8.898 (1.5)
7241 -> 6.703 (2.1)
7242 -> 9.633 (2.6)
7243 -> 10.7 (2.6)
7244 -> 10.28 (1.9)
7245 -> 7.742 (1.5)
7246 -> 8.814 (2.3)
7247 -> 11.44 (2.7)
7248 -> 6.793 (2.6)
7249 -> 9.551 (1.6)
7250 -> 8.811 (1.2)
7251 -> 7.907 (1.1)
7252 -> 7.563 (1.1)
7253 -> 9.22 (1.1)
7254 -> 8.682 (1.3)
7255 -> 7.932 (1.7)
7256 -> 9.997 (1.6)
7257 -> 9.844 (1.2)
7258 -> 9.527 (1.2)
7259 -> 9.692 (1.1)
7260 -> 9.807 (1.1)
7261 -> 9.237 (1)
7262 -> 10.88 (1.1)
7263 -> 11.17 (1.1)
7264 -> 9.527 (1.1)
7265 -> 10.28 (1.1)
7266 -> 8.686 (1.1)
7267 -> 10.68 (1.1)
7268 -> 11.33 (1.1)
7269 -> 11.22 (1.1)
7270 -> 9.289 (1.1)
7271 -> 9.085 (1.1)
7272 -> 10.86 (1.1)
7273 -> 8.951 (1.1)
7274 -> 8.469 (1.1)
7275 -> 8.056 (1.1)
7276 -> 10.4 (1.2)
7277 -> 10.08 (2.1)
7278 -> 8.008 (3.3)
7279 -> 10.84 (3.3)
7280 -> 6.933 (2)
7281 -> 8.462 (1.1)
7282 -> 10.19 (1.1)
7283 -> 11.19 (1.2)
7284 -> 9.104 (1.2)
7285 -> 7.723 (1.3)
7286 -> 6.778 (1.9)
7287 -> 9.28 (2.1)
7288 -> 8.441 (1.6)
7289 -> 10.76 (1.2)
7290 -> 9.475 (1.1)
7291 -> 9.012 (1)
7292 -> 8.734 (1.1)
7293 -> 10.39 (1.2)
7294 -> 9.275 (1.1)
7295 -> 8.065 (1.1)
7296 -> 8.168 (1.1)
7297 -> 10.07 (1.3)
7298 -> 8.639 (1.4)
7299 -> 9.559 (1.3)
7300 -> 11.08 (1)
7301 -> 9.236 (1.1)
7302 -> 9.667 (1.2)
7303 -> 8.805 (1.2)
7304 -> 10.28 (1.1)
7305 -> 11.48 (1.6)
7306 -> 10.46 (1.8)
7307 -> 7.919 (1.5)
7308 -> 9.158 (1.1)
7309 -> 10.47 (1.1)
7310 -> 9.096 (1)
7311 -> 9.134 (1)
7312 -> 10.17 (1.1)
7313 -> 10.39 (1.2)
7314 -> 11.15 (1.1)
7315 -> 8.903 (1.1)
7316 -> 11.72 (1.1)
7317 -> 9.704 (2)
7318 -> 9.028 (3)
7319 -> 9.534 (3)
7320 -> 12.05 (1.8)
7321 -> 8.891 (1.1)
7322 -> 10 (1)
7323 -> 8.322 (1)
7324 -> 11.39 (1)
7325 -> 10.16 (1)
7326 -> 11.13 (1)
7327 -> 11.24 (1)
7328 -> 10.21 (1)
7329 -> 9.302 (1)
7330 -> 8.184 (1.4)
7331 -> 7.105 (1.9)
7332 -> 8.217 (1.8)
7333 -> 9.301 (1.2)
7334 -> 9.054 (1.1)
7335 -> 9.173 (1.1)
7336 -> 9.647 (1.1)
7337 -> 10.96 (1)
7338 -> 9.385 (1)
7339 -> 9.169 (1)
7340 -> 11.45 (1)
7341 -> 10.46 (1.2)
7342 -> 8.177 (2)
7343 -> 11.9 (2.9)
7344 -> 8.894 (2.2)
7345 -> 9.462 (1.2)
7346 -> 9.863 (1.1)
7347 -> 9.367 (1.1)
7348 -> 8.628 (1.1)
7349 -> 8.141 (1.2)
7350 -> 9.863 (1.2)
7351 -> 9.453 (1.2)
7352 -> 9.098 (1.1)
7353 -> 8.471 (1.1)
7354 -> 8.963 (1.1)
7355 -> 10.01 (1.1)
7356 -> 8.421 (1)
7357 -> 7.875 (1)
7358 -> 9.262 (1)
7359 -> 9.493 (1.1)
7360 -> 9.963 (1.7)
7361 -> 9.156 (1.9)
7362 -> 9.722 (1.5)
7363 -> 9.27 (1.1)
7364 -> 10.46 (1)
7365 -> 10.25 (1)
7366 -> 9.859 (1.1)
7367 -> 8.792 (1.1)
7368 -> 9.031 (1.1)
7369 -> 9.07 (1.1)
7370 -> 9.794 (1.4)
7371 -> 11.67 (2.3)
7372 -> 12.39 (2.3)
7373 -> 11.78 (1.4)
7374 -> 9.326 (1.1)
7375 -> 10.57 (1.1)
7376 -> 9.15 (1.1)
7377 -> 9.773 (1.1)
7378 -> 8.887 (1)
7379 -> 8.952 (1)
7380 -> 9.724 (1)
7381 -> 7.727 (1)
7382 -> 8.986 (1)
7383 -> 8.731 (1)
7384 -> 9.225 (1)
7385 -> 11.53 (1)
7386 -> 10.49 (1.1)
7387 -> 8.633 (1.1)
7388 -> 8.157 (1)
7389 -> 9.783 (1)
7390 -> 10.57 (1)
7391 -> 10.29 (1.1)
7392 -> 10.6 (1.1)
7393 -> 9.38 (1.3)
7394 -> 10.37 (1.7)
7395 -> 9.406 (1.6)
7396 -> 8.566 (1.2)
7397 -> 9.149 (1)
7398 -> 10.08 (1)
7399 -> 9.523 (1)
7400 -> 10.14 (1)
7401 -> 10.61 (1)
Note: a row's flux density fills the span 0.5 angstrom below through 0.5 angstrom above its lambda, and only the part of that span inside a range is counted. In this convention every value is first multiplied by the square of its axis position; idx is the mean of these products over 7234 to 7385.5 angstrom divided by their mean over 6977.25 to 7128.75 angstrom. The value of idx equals 1.4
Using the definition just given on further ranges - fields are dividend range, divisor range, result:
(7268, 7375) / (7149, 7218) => 1.17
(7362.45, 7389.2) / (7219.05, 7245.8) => 1.21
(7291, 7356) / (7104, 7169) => 1.31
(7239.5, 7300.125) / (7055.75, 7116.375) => 1.22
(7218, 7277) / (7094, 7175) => 1.19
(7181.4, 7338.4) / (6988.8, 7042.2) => 1.36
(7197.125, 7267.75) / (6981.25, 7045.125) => 1.36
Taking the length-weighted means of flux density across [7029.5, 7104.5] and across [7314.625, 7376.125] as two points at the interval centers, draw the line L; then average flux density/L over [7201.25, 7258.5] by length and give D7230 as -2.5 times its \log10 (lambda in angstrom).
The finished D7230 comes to 0.04 mag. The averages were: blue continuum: 8.07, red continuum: 9.67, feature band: 8.7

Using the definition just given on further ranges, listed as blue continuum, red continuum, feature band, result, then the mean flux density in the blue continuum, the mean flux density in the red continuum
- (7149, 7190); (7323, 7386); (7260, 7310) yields -0.049 mag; 8.26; 9.59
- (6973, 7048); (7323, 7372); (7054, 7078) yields -0.133 mag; 6.78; 9.56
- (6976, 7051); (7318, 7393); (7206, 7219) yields -0.068 mag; 6.89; 9.62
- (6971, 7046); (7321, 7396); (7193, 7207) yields -0.082 mag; 6.79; 9.59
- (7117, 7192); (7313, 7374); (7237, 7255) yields 0.009 mag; 8.05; 9.69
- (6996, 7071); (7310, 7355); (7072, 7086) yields -0.111 mag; 7.64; 9.65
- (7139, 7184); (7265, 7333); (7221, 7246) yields 0.066 mag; 8.09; 9.55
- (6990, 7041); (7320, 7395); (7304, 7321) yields -0.079 mag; 7.21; 9.61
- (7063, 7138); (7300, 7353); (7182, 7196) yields 0.013 mag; 7.94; 9.69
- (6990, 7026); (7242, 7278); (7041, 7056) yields -0.059 mag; 6.9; 9.48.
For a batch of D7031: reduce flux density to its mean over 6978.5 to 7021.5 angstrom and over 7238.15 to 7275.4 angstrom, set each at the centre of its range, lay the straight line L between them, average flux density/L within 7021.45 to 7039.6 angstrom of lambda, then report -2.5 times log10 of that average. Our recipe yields -0.21 mag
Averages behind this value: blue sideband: 6.27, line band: 8.05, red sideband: 9.33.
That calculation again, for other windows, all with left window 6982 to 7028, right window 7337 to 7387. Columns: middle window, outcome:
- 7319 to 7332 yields -0.05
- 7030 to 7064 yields -0.12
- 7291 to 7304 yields -0.03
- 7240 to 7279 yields -0.08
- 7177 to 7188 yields -0.06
